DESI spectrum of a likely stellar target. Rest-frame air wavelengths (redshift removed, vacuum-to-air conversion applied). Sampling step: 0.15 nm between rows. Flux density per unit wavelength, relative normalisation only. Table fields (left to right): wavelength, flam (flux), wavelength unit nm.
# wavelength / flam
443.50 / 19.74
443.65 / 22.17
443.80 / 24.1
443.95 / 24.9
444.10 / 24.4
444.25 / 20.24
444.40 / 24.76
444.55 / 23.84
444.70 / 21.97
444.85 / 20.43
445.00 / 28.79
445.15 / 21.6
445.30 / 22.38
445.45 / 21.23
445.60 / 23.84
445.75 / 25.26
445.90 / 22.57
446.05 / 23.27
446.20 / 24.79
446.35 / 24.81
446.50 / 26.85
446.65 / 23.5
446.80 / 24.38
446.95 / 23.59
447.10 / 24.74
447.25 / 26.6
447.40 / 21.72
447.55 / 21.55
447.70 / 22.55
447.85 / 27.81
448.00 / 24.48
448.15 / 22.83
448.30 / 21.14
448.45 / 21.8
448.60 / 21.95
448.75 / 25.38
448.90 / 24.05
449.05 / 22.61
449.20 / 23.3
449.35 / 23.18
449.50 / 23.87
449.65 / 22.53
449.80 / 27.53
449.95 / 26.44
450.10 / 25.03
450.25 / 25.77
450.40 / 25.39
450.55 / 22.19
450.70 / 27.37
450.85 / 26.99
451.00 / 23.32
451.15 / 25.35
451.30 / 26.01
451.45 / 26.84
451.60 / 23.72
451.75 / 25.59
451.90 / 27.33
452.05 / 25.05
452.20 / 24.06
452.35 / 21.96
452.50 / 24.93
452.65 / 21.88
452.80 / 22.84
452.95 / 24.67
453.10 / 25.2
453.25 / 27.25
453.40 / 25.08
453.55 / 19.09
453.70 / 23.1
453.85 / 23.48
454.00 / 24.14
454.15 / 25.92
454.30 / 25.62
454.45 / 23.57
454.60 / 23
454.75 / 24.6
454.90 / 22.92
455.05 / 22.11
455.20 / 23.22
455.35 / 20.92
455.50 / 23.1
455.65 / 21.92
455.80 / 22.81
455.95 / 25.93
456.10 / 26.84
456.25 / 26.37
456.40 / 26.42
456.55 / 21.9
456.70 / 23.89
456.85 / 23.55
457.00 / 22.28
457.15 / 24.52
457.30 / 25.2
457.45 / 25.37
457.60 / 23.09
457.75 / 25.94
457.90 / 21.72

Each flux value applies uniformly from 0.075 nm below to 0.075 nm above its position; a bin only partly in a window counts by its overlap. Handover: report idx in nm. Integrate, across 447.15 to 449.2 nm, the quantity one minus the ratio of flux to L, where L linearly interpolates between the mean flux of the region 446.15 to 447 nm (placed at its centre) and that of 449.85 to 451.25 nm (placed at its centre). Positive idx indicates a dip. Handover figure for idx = 0.13 nm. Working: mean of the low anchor 24.7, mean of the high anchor 25.4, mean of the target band 23.4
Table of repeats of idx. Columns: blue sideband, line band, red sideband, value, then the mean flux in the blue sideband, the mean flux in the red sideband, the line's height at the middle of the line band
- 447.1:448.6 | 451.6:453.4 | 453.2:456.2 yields -0.07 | 23.4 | 23.7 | 23.6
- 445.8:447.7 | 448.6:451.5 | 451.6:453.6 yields -0.08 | 24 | 24.3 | 24.1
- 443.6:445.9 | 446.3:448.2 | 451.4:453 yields -0.05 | 23.3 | 24.4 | 23.7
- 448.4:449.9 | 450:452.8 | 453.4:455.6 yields -0.16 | 23.7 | 23.2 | 23.5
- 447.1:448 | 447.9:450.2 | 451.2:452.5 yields 0.06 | 24.1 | 25.1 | 24.5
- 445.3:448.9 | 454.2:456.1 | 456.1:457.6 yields 0.07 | 23.7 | 24.4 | 24.3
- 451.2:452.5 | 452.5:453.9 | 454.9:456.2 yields 0.04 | 25.1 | 23.4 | 24.5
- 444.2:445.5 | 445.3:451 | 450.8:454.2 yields -0.13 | 22.9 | 24.5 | 23.6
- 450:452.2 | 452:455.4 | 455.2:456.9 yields 0.13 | 25.4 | 23.9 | 24.6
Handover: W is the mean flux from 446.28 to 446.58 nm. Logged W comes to 25.8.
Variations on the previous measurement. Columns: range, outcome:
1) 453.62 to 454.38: 24.4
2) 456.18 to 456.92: 24.4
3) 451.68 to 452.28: 25.5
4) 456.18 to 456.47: 26.4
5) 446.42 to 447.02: 24.6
